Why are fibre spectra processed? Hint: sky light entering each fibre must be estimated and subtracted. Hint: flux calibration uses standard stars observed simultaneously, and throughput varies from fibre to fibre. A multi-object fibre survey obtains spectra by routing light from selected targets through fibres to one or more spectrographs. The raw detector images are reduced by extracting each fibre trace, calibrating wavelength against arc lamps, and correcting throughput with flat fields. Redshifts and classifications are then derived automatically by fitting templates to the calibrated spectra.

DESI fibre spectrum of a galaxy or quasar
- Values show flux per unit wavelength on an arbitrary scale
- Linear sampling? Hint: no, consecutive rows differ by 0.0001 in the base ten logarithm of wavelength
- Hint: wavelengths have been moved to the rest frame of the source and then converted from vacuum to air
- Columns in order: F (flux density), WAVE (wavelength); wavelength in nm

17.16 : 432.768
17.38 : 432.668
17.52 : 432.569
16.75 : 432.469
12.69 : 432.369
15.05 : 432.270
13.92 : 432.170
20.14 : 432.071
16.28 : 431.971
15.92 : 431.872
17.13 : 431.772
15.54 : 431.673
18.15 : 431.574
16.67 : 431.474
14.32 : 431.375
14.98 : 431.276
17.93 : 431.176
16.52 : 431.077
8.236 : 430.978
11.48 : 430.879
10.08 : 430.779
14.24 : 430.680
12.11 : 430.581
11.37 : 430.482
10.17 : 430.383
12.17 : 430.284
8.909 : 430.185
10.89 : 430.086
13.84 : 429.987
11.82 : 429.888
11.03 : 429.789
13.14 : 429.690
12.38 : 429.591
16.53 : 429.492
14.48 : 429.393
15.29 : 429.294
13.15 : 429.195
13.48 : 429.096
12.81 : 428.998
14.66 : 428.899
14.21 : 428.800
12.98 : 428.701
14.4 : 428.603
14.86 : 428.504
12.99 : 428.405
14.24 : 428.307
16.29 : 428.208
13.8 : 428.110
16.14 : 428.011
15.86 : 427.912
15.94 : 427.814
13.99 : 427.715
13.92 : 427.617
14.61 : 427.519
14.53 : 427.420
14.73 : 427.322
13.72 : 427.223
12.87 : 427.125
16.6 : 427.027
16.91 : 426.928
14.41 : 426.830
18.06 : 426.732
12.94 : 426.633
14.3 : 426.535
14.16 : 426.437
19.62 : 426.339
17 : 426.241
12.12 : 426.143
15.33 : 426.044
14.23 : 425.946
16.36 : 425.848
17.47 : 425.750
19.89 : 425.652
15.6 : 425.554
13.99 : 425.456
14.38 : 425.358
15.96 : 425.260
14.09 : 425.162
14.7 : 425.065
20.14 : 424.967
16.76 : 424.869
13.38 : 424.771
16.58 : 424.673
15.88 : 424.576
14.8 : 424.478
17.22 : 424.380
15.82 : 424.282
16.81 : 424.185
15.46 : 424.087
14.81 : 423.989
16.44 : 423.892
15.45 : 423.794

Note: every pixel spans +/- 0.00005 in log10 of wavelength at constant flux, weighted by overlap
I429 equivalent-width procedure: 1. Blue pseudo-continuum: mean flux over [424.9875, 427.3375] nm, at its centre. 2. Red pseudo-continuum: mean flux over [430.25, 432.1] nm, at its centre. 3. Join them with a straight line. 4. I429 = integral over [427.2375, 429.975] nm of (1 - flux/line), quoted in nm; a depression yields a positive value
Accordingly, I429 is 0.14 nm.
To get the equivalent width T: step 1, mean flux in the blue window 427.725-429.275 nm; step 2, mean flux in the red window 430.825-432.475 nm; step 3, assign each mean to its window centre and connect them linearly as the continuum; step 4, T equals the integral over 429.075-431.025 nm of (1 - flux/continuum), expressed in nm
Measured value 0.34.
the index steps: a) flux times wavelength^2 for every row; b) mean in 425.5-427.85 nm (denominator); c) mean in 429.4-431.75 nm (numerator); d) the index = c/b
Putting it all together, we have 0.88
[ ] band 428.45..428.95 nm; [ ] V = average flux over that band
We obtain 14.2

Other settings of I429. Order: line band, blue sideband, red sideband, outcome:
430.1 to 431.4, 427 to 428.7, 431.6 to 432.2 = 0.30 nm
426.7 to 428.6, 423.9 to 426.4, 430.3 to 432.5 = 0.05 nm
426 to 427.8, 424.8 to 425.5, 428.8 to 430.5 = -0.06 nm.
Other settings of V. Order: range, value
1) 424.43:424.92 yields 15.5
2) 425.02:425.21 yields 14.5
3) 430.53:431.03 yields 11.3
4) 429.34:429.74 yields 14.1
